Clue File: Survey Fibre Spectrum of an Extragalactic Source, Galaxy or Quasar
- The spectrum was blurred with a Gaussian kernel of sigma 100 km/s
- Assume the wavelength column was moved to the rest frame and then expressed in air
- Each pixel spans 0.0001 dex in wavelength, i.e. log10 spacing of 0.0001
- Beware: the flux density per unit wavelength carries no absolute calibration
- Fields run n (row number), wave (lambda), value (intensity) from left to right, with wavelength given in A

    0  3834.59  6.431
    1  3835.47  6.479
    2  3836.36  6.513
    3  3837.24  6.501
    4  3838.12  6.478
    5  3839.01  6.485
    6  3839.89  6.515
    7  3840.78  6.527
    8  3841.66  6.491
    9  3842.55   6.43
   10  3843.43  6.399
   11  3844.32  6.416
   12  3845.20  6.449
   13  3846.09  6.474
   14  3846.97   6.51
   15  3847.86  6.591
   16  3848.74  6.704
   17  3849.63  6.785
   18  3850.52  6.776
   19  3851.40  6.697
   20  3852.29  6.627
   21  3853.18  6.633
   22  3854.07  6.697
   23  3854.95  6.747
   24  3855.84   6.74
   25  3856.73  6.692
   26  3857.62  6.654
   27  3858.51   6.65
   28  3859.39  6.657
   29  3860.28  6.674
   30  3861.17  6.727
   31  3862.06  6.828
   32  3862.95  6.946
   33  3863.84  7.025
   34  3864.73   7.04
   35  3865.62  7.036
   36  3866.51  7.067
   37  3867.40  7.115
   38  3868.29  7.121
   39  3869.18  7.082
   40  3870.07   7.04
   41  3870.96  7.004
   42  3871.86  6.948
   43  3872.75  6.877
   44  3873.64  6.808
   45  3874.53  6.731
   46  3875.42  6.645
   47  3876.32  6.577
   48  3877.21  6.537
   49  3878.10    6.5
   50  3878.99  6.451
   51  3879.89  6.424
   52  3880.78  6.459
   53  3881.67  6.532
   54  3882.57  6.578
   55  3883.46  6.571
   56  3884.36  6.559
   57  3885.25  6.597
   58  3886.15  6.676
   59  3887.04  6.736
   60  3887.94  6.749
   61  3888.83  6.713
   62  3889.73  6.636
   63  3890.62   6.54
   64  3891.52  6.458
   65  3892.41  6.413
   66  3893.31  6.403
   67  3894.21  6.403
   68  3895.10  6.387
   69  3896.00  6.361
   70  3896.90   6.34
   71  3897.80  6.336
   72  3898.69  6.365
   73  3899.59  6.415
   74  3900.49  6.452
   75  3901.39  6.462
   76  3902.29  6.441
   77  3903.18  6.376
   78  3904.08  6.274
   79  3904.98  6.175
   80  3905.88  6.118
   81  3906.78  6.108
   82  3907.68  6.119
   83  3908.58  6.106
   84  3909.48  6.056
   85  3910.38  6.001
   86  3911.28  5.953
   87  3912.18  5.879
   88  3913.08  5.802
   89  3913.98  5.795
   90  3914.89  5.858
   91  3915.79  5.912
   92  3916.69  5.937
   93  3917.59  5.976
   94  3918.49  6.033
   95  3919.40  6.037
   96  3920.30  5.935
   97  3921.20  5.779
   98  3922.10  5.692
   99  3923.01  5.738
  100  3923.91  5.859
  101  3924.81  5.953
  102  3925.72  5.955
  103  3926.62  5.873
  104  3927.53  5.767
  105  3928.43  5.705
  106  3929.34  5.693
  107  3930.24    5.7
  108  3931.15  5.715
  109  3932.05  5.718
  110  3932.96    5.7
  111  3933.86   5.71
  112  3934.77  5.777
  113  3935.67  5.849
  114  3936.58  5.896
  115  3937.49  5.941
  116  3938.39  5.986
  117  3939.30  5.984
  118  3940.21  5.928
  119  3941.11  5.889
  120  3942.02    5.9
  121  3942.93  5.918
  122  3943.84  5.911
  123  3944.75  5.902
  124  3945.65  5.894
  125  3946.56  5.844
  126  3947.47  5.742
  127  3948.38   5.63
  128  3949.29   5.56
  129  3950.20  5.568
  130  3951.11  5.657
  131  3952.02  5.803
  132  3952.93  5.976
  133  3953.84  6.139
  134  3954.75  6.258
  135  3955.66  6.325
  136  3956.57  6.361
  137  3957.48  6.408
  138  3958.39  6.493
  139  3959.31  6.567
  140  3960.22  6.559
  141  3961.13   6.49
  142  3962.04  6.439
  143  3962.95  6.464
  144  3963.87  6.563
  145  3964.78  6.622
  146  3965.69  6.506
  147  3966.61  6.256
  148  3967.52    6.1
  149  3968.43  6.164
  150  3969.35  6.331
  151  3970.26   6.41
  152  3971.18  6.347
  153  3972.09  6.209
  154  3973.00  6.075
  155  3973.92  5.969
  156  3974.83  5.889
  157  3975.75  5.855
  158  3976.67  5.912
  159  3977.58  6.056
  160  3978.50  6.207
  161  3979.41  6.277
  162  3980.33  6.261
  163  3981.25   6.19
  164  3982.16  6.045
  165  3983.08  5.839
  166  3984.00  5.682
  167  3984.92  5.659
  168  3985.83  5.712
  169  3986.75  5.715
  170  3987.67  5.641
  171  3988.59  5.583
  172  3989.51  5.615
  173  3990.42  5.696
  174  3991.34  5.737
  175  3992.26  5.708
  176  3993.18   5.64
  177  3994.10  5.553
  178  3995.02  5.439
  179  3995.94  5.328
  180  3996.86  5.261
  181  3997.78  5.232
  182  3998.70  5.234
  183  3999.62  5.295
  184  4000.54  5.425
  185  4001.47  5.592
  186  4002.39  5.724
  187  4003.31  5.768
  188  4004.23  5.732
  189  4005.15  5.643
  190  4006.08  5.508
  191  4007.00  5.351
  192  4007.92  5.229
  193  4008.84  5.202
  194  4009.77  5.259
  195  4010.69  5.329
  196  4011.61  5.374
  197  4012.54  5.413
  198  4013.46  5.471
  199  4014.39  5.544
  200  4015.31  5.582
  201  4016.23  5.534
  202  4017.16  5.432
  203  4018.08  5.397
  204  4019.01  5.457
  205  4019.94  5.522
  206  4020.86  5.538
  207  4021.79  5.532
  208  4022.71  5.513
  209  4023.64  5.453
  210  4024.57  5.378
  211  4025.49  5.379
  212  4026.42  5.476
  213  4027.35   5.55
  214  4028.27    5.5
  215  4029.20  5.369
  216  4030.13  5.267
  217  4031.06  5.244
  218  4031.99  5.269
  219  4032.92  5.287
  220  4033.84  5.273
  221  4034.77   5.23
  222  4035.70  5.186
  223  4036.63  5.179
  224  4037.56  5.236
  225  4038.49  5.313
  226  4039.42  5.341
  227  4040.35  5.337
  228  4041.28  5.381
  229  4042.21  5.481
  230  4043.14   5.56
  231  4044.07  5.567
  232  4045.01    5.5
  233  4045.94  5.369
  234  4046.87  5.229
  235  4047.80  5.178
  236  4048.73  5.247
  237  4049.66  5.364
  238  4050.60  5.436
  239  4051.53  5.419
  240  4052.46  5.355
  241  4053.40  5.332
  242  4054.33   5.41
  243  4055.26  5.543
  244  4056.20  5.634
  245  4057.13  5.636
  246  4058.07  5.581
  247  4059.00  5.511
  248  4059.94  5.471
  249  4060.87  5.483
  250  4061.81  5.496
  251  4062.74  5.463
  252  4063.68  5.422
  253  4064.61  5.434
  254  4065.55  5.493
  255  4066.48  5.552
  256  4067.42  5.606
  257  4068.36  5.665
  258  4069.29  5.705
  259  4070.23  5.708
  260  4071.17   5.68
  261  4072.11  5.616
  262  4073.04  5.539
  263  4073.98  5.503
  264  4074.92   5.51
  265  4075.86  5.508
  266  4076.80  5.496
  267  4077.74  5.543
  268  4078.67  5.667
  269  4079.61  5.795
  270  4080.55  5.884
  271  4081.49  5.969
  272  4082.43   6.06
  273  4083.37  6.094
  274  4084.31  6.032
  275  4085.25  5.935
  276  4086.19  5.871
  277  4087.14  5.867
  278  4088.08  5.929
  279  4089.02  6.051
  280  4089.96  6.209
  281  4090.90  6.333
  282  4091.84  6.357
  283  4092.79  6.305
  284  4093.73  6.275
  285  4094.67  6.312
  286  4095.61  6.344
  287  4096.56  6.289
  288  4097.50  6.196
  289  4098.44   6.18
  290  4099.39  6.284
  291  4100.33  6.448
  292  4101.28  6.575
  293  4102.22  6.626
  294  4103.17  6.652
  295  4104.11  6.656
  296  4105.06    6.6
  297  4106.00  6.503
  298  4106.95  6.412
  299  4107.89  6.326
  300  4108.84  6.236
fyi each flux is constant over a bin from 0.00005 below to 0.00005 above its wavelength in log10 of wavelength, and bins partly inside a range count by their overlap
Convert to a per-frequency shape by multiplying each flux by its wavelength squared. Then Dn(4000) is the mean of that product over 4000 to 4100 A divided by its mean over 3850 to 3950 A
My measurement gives 0.96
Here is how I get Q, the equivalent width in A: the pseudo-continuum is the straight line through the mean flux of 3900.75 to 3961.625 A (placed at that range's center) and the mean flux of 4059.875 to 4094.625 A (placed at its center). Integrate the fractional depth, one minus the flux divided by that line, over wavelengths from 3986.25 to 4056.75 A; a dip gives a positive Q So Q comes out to 5.1 A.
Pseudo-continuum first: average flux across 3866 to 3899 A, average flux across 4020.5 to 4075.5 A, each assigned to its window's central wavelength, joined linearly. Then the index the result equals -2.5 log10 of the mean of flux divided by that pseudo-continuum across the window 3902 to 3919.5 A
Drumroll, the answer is 0.07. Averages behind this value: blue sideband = 6.64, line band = 6.04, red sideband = 5.44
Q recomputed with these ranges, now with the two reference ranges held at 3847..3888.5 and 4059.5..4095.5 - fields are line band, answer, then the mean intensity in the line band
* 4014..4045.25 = 3.1 A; 5.4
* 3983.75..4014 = 3.2 A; 5.51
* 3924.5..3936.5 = 1.3 A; 5.78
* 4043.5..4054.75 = 1.1 A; 5.37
